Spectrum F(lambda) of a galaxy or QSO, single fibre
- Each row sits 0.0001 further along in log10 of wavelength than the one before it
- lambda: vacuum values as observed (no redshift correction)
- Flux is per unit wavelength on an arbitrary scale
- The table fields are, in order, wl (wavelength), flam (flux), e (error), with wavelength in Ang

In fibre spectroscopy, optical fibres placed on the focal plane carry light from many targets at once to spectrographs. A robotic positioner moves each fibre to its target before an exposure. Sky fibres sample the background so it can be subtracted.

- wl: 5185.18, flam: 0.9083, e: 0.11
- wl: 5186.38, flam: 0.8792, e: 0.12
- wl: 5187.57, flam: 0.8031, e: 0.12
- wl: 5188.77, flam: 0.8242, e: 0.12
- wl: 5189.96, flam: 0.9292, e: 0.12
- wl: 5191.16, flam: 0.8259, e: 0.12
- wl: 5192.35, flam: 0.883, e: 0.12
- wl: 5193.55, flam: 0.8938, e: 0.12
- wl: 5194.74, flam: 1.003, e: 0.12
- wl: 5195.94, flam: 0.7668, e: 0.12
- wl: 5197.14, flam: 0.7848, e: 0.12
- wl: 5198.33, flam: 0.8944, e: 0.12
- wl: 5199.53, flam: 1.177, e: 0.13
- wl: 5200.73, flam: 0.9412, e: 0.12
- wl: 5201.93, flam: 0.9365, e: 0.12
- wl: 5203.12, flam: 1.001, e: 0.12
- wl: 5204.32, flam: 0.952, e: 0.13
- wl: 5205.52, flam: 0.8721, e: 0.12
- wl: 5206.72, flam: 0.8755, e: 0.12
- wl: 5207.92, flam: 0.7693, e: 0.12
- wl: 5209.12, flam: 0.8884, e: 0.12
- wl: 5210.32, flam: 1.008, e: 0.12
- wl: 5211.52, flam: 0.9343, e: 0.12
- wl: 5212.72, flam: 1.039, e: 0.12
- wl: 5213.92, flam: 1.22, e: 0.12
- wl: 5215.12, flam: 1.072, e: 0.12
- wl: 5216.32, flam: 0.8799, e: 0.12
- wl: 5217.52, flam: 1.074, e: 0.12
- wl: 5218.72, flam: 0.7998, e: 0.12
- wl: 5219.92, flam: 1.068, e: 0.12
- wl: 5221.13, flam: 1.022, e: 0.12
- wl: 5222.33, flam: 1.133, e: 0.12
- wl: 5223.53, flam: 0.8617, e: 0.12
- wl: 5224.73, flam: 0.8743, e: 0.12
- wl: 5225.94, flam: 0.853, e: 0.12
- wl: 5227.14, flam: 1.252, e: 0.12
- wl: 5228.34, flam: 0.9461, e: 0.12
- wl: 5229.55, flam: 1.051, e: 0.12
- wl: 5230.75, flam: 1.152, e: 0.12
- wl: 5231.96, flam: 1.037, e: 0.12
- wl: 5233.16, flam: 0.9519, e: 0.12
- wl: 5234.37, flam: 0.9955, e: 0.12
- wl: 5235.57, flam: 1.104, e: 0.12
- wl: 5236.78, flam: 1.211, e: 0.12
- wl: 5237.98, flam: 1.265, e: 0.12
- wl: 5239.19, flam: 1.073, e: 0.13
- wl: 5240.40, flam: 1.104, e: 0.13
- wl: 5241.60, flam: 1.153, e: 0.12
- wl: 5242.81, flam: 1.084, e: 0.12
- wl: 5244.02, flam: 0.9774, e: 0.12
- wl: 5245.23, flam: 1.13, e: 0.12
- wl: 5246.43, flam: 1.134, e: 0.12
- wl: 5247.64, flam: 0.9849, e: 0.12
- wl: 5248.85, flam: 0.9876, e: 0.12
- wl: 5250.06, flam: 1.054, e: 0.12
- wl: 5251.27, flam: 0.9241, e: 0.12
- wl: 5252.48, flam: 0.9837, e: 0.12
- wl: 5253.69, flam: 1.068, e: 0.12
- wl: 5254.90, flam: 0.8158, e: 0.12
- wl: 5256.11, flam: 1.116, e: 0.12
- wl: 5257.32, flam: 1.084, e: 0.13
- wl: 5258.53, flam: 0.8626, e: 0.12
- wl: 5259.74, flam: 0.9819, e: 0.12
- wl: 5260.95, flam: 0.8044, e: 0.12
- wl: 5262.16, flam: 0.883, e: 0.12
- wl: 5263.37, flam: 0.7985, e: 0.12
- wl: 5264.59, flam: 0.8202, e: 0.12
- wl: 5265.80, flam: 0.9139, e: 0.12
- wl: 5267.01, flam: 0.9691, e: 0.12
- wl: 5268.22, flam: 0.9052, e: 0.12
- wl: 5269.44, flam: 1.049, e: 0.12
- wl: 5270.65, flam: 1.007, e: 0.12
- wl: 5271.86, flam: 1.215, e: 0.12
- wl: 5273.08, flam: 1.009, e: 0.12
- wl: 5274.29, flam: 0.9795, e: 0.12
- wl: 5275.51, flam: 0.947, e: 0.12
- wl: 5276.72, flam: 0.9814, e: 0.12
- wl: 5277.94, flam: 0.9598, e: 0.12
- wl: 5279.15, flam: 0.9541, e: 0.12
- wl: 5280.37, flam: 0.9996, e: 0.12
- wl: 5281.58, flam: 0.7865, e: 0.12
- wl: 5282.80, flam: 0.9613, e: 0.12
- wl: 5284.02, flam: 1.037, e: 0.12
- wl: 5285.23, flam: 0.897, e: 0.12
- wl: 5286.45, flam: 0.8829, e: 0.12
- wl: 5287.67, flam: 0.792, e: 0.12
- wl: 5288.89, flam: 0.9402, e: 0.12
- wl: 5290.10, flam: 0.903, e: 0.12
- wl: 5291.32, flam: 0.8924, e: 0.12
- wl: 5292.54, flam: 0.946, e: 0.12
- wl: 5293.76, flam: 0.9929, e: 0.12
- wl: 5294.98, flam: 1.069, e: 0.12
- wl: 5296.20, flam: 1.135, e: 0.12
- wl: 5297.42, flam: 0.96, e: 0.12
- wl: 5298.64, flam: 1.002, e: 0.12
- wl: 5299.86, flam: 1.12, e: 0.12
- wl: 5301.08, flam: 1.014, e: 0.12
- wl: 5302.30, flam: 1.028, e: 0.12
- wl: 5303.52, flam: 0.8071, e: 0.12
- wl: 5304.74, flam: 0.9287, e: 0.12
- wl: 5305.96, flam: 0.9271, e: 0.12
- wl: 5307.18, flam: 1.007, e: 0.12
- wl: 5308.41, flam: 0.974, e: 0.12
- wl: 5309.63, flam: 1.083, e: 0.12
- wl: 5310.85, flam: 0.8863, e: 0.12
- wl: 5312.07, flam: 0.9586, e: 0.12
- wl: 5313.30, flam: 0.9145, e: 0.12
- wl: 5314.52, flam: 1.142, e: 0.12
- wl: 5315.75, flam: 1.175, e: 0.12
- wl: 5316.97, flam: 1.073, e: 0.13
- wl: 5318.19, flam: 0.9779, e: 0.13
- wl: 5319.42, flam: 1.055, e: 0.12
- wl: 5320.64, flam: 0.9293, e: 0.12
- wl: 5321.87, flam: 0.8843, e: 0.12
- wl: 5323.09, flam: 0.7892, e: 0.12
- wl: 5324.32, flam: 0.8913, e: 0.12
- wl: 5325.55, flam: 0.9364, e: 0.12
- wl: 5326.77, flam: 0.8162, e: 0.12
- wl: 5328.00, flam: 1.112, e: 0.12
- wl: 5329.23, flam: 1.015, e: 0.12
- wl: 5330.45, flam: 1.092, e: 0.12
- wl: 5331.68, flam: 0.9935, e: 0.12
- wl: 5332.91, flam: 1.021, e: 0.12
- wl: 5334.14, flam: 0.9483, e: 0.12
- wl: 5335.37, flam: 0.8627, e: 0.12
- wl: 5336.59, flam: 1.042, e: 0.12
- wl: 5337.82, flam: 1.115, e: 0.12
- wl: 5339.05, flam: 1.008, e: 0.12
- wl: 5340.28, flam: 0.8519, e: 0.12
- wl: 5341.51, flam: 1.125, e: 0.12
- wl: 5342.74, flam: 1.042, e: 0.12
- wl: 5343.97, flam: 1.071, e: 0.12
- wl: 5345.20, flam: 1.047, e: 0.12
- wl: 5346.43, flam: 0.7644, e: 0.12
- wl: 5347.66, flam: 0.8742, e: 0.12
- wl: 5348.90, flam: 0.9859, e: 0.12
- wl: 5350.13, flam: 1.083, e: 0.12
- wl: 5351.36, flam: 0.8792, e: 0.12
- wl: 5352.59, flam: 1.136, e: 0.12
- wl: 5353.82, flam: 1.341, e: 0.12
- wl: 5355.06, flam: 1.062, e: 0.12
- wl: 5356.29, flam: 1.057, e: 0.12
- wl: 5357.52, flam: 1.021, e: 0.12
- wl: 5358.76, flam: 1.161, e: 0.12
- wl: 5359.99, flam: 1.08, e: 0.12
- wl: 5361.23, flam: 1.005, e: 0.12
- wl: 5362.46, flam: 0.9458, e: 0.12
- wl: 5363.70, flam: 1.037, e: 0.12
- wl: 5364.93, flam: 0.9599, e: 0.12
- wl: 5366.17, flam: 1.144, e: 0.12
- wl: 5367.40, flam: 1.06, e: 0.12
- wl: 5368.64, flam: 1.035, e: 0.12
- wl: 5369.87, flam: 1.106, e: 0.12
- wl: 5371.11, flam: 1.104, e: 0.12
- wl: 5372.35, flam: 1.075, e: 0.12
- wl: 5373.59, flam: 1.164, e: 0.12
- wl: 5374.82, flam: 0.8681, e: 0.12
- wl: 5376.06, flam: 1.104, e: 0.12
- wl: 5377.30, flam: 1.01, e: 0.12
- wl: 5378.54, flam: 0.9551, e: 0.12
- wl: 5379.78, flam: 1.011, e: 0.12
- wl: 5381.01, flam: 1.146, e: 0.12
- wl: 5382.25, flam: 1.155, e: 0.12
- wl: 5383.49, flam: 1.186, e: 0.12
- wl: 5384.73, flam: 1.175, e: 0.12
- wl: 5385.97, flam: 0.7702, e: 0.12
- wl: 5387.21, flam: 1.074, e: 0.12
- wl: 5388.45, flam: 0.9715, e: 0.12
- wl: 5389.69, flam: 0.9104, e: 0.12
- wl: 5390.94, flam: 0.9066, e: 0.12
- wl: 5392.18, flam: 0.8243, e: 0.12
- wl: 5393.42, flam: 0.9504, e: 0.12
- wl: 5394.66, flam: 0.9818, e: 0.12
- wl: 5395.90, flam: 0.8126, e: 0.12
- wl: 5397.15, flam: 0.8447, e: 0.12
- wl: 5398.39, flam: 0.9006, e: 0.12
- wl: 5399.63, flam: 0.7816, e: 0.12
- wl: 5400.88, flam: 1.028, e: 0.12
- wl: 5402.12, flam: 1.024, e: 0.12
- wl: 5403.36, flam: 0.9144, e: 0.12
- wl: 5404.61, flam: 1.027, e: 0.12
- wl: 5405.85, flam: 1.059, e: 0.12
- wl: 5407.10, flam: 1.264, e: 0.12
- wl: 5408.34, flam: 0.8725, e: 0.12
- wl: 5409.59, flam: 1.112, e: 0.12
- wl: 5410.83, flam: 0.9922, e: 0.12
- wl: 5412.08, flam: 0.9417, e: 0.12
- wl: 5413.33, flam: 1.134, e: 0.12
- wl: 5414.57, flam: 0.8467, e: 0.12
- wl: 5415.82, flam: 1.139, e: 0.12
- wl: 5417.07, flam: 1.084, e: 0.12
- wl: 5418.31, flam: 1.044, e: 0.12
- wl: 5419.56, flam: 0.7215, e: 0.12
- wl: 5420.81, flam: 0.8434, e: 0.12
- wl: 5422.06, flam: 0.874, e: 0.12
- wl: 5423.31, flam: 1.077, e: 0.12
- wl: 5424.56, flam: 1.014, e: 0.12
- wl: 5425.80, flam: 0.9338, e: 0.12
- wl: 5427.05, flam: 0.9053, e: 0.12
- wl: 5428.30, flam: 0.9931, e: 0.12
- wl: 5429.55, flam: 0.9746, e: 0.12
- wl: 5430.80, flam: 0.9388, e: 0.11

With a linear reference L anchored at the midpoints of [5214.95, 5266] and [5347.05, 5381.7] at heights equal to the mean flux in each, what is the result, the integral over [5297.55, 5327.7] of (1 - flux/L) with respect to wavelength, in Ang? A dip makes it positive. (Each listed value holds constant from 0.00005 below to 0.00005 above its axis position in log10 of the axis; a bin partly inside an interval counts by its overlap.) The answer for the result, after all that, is 1.7 Ang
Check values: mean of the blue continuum 1.01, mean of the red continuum 1.05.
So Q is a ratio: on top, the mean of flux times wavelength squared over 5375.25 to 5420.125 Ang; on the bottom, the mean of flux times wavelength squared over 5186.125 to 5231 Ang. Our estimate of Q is 1.12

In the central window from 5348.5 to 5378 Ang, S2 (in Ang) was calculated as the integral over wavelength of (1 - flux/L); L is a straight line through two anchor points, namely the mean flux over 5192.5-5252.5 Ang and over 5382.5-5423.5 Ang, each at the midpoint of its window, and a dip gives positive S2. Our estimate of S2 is -2.4 Ang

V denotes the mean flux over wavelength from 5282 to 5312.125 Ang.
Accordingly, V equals 0.965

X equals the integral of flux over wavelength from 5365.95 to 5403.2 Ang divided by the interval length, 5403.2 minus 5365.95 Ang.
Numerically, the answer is 1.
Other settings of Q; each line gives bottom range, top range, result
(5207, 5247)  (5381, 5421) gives 1.01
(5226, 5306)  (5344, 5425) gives 1.06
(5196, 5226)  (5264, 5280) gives 1.05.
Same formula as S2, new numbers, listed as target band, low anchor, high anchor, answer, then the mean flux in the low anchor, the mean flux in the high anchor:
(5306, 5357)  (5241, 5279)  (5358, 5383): 1.6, 0.986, 1.06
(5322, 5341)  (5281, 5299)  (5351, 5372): 1.0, 0.946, 1.07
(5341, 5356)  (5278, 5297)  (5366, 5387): -0.1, 0.947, 1.06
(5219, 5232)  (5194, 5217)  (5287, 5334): -0.9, 0.948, 0.978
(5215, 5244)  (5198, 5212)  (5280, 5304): -3.0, 0.938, 0.959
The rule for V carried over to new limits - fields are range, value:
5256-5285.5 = 0.955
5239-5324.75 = 0.978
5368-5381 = 1.05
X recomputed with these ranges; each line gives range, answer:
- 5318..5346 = 0.982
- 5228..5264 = 1.02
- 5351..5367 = 1.07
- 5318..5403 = 1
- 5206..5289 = 0.991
